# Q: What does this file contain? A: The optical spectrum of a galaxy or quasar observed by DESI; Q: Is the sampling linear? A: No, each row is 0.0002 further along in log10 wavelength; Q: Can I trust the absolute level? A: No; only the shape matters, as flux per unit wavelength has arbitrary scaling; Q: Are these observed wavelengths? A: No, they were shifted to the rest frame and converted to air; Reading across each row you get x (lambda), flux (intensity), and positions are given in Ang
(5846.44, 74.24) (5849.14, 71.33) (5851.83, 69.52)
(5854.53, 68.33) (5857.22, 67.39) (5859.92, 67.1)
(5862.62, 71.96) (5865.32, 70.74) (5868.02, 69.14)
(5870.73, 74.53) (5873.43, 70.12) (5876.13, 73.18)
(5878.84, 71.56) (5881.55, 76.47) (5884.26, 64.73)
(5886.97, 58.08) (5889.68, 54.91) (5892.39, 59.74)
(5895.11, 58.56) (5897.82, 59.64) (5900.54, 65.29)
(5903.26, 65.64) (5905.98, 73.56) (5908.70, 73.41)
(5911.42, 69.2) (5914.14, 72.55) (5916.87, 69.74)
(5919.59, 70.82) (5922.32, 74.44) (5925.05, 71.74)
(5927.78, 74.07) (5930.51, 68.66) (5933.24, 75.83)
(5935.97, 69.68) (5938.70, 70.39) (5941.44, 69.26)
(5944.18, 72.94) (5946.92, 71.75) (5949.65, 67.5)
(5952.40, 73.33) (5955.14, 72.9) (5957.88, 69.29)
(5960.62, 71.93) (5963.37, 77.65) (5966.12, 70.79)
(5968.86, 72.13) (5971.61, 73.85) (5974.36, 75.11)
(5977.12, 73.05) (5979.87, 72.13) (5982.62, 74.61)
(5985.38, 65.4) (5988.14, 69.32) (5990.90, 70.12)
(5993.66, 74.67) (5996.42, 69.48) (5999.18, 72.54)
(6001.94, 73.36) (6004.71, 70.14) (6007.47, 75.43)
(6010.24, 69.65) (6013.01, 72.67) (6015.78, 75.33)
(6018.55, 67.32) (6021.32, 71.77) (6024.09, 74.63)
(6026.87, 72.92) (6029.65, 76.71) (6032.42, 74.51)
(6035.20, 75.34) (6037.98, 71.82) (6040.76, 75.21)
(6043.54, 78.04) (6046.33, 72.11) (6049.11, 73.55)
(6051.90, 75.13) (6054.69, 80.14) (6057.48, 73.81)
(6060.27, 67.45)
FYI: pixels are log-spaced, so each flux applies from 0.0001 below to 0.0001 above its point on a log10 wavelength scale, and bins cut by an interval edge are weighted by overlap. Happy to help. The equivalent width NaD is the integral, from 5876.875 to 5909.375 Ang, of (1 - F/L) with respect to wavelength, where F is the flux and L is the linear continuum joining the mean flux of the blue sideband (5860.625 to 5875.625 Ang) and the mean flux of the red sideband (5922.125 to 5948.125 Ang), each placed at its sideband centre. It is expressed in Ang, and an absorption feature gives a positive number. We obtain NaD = 2.9 Ang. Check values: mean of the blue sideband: 71.2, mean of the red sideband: 71.8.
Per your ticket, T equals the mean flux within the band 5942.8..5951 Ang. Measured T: 70.8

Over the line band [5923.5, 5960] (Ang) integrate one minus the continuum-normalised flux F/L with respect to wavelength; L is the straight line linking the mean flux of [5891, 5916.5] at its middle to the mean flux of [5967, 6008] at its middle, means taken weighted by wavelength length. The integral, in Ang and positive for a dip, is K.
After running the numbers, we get -1.25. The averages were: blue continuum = 66.5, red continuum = 72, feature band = 71.4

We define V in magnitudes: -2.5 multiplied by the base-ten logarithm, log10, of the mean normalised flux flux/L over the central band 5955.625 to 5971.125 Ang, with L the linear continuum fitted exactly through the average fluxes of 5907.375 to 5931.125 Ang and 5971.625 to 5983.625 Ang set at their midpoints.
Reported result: 0.01 mag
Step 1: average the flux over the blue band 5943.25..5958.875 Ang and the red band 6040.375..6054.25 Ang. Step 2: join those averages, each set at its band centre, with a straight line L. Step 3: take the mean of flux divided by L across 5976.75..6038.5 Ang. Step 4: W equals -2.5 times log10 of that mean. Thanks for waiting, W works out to 0.02 mag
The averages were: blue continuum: 71.3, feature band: 72.3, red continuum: 75.1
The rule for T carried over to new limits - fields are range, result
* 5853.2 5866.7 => 69.1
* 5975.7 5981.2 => 72.5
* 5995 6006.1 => 71.4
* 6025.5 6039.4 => 74.3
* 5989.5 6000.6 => 71.7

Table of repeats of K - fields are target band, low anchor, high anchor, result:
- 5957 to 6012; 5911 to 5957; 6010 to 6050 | 0.4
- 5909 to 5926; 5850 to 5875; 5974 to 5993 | -0.2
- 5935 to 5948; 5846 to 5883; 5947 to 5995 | 0.2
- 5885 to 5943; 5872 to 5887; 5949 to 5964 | 2.5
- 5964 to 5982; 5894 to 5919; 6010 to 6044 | -0.6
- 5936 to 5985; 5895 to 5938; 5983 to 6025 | -0.9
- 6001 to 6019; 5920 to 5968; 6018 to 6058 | 0.3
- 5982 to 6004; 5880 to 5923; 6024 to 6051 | 0.3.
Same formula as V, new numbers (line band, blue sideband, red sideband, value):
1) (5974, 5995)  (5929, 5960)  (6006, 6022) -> 0.00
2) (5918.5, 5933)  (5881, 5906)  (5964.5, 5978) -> -0.08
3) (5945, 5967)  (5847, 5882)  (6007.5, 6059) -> 0.01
